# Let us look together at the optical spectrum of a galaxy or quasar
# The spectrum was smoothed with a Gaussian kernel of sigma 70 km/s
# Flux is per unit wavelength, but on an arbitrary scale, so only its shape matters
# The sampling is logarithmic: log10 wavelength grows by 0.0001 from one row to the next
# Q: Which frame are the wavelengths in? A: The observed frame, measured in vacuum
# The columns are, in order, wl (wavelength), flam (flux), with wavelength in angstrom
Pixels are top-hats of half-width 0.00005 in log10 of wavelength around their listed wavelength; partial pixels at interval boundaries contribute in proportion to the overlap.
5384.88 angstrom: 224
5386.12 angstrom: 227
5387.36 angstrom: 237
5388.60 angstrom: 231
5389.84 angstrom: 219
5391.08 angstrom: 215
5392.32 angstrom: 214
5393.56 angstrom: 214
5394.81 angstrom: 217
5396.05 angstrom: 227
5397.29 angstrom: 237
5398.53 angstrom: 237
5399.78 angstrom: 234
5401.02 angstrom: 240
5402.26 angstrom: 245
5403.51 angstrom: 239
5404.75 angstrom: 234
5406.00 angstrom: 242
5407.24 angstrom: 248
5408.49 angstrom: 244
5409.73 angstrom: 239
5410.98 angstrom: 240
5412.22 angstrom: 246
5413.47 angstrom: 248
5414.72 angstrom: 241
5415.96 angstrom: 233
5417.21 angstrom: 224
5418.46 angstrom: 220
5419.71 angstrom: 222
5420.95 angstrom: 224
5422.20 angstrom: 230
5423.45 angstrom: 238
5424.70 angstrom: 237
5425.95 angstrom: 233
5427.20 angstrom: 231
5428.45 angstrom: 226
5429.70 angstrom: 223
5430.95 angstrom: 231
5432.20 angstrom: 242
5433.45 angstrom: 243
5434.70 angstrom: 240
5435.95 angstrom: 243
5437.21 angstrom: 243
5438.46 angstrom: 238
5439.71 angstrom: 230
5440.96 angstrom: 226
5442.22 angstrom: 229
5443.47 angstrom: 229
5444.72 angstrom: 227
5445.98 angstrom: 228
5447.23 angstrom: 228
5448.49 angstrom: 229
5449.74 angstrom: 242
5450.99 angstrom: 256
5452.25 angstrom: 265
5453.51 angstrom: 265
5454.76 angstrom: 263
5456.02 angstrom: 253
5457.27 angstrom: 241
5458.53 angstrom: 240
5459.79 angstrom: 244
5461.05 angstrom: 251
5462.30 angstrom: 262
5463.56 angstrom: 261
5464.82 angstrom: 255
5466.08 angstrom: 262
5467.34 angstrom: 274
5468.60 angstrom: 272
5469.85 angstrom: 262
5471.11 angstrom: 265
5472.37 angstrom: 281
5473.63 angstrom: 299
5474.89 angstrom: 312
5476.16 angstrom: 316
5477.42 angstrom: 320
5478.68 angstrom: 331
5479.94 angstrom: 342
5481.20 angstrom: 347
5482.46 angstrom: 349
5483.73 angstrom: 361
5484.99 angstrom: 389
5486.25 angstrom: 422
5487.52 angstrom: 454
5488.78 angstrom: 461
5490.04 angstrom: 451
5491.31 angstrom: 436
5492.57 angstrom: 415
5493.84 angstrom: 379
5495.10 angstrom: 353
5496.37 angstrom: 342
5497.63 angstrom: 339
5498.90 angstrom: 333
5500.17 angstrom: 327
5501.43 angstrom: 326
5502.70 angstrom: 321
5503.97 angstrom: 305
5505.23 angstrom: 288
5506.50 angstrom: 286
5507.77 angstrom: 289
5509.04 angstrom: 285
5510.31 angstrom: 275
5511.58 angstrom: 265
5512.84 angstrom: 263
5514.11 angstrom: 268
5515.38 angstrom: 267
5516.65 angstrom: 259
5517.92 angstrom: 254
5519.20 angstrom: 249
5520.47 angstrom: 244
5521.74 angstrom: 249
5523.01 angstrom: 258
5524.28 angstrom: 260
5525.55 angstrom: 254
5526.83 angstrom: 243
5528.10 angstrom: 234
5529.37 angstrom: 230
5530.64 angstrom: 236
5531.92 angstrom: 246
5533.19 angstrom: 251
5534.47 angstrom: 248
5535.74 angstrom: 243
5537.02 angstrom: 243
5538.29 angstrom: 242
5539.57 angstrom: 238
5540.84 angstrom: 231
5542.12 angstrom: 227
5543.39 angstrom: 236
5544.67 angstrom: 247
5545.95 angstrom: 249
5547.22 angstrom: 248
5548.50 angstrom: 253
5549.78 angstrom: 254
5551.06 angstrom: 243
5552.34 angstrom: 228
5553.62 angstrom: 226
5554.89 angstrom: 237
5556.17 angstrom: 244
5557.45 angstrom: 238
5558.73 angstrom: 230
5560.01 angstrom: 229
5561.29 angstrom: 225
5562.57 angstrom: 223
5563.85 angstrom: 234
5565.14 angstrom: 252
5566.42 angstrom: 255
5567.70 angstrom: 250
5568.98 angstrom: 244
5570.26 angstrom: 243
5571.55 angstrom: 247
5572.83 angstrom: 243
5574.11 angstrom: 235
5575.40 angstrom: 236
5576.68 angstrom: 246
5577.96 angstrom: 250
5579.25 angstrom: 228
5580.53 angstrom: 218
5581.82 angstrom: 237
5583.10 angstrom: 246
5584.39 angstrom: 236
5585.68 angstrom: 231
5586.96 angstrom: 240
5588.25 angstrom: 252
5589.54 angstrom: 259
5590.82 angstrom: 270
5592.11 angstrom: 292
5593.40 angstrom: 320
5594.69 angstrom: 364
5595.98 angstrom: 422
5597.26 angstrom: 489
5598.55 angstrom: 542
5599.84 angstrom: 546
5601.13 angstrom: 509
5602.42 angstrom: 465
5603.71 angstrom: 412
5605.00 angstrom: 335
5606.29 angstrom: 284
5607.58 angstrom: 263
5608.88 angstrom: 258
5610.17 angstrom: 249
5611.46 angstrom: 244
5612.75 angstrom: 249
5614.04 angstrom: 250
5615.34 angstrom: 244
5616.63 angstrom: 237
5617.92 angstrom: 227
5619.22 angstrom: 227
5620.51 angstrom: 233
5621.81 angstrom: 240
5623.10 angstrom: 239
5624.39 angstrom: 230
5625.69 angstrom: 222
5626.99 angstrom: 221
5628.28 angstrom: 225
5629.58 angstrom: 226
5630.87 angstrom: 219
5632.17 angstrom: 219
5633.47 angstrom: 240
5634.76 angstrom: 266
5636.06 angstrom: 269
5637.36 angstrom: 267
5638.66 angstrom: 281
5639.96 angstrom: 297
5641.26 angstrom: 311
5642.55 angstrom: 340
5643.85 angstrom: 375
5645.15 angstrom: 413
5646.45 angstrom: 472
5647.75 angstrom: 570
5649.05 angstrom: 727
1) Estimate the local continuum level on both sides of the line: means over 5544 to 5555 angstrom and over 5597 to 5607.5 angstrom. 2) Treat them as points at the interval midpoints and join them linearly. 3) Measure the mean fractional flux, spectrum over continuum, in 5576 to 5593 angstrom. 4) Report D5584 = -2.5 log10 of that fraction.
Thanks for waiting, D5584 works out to 0.44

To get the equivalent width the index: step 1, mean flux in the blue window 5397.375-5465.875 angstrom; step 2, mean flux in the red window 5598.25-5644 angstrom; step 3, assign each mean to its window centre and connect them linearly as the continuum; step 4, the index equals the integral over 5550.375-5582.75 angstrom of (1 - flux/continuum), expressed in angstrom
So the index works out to 4.3 angstrom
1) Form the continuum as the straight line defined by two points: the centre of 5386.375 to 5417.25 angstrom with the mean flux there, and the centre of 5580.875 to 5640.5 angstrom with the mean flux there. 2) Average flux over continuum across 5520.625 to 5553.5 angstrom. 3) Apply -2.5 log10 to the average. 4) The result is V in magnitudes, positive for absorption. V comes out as 0.11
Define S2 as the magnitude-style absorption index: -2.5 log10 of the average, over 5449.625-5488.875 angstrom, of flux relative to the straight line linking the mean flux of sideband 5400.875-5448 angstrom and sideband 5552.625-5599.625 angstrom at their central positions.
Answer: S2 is -0.215 mag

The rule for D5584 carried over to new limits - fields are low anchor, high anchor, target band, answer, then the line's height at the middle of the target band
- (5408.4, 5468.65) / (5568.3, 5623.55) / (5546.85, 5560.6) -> 0.16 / 277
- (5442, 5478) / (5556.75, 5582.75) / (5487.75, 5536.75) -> -0.18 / 250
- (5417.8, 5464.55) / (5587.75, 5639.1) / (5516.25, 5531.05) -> 0.08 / 266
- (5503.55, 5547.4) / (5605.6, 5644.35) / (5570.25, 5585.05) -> 0.07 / 255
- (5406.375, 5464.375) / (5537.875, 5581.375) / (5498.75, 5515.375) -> -0.22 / 239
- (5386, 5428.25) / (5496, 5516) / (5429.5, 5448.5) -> 0.09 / 254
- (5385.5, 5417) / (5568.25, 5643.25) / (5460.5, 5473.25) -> -0.07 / 249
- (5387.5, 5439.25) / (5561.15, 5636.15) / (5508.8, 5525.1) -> -0.01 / 257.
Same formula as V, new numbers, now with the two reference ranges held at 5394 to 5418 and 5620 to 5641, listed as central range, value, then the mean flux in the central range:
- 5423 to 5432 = 0.029 mag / 232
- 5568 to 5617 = -0.221 mag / 298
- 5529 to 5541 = 0.000 mag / 241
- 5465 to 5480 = -0.214 mag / 292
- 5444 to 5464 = -0.036 mag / 247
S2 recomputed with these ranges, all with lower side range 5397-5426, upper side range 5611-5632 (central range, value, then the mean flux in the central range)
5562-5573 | -0.044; 244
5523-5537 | -0.048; 245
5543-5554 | -0.040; 243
